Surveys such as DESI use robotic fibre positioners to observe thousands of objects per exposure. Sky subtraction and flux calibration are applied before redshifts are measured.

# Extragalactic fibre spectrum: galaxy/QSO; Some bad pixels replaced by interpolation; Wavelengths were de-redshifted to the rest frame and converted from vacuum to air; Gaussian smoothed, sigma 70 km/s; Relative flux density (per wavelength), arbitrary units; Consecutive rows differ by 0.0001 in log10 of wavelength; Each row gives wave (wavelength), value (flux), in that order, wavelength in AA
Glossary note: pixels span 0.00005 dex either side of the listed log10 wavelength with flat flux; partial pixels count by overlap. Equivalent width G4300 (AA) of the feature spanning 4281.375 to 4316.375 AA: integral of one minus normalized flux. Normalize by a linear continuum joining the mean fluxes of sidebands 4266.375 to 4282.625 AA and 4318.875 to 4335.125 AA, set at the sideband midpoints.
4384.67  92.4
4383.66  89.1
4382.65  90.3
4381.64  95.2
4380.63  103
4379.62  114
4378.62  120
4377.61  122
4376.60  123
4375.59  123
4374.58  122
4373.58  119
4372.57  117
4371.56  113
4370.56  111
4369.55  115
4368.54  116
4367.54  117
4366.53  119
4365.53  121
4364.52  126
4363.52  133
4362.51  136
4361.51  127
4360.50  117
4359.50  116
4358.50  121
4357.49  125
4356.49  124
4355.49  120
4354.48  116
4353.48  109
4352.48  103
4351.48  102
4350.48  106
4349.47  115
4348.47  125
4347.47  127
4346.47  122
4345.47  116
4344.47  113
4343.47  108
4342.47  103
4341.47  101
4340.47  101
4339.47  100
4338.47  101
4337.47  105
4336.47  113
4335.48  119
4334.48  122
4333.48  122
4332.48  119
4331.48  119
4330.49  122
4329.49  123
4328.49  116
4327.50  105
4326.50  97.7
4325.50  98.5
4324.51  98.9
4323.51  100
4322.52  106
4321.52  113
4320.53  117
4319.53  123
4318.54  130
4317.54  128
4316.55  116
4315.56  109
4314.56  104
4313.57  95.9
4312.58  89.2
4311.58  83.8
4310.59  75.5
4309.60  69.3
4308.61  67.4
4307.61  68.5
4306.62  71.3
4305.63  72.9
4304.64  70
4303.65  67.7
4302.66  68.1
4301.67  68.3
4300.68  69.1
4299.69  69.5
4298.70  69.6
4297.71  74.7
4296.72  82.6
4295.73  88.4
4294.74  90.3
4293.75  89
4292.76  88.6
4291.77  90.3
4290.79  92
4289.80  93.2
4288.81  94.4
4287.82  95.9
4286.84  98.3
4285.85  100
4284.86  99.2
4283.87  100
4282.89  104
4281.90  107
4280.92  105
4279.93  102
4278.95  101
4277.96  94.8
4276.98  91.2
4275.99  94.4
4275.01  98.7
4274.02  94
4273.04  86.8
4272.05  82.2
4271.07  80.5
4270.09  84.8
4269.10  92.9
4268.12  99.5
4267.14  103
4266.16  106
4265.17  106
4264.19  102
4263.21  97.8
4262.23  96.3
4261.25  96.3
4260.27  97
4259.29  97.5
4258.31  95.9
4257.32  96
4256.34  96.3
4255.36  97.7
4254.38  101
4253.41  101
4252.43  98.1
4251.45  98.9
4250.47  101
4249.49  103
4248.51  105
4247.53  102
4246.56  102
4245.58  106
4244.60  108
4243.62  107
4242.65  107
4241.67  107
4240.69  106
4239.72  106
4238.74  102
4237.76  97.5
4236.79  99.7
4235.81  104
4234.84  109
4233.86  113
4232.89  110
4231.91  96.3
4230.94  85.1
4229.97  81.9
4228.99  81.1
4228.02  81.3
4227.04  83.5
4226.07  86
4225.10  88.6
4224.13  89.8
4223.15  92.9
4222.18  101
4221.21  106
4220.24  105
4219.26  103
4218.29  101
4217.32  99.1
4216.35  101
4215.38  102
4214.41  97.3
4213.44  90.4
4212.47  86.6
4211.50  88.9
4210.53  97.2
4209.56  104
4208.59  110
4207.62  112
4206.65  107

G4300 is 6.0 AA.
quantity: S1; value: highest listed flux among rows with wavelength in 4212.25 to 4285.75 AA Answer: 113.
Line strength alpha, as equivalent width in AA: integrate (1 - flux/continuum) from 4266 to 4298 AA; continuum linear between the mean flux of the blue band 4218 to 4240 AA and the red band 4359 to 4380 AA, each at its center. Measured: 3.5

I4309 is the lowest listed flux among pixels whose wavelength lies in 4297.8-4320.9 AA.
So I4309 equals 67.4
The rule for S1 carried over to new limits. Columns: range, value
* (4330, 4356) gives 127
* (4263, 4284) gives 107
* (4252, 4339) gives 130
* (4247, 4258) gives 105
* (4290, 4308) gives 92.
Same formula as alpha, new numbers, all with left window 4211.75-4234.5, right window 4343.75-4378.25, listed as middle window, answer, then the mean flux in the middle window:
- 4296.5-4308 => 4.00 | 70.8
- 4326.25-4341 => 0.18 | 113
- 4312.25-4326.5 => 0.31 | 109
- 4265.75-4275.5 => 0.98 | 92.7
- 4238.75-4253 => -0.75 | 104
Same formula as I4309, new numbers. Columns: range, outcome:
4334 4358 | 100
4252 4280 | 80.5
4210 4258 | 81.1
